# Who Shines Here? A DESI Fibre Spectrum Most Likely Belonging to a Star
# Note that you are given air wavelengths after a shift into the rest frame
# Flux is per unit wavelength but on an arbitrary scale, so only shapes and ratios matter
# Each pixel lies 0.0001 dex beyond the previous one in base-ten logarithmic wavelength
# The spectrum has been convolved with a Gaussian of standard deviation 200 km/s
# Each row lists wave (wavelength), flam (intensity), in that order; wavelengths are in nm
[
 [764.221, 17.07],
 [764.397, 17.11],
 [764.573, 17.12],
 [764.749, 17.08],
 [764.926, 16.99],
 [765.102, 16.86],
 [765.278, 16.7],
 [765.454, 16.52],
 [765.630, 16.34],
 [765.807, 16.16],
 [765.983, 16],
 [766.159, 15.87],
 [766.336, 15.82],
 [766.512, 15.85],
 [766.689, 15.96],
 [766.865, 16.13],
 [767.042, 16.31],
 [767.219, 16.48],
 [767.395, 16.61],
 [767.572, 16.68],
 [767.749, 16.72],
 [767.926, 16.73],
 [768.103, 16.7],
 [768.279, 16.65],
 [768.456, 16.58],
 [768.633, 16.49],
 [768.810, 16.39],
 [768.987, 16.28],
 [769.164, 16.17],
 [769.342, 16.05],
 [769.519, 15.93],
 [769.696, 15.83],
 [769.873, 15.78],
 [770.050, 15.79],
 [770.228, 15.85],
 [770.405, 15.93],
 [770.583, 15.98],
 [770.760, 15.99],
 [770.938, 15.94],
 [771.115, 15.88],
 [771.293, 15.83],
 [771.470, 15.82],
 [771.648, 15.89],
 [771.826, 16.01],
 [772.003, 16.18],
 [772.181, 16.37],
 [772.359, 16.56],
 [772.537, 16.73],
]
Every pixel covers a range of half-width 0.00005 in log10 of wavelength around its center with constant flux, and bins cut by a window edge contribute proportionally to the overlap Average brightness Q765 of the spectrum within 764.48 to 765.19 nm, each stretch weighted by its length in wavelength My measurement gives 17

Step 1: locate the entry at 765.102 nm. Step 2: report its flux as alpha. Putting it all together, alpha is 16.86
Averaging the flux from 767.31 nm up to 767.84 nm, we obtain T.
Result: 16.6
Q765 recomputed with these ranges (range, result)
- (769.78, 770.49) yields 15.8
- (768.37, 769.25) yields 16.4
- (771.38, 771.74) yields 15.9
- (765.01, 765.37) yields 16.8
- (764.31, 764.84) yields 17.1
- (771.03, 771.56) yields 15.8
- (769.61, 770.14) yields 15.8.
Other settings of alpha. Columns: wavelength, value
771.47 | 15.82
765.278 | 16.7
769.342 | 16.05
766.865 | 16.13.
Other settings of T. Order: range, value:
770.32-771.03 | 16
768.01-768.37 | 16.7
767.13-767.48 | 16.6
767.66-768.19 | 16.7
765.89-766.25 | 15.9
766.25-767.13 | 16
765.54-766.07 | 16.2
